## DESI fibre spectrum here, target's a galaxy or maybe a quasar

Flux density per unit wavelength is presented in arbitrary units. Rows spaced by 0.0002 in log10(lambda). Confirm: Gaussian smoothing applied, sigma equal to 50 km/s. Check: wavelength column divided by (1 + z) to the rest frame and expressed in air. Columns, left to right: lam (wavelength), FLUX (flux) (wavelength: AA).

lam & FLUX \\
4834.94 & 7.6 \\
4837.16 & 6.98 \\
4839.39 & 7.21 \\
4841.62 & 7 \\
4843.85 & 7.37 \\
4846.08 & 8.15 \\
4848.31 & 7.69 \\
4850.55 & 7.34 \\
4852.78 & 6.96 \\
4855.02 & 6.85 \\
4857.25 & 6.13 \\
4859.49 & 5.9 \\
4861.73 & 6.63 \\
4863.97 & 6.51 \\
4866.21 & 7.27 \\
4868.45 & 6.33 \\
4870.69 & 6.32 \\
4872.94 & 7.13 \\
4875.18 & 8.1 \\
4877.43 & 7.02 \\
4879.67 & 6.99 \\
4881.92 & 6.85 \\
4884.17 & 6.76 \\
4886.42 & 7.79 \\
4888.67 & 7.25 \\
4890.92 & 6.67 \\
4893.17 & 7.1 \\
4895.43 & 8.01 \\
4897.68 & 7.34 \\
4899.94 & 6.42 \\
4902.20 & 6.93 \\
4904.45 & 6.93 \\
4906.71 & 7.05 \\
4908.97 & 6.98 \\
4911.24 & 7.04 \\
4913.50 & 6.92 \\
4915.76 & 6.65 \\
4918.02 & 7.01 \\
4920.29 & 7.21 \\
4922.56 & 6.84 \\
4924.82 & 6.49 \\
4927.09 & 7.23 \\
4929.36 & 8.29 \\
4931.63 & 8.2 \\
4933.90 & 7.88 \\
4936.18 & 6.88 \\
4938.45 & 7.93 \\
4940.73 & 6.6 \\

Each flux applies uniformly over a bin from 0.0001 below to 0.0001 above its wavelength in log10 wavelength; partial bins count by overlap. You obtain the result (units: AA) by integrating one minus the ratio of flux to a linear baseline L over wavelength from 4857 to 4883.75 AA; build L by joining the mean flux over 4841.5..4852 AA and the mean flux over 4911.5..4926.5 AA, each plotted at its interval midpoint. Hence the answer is 2.0 AA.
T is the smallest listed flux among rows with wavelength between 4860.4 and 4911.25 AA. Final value 6.32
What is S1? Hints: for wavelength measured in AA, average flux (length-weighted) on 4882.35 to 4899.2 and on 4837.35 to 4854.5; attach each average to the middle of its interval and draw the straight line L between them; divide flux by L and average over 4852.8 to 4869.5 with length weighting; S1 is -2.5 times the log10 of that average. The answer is 0.12 mag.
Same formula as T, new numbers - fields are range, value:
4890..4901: 6.42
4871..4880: 6.99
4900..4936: 6.49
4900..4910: 6.93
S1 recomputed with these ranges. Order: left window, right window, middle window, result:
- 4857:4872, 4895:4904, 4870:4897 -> -0.058 mag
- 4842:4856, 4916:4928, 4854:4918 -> 0.034 mag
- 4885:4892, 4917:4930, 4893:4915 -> 0.019 mag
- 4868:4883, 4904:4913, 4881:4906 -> -0.016 mag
